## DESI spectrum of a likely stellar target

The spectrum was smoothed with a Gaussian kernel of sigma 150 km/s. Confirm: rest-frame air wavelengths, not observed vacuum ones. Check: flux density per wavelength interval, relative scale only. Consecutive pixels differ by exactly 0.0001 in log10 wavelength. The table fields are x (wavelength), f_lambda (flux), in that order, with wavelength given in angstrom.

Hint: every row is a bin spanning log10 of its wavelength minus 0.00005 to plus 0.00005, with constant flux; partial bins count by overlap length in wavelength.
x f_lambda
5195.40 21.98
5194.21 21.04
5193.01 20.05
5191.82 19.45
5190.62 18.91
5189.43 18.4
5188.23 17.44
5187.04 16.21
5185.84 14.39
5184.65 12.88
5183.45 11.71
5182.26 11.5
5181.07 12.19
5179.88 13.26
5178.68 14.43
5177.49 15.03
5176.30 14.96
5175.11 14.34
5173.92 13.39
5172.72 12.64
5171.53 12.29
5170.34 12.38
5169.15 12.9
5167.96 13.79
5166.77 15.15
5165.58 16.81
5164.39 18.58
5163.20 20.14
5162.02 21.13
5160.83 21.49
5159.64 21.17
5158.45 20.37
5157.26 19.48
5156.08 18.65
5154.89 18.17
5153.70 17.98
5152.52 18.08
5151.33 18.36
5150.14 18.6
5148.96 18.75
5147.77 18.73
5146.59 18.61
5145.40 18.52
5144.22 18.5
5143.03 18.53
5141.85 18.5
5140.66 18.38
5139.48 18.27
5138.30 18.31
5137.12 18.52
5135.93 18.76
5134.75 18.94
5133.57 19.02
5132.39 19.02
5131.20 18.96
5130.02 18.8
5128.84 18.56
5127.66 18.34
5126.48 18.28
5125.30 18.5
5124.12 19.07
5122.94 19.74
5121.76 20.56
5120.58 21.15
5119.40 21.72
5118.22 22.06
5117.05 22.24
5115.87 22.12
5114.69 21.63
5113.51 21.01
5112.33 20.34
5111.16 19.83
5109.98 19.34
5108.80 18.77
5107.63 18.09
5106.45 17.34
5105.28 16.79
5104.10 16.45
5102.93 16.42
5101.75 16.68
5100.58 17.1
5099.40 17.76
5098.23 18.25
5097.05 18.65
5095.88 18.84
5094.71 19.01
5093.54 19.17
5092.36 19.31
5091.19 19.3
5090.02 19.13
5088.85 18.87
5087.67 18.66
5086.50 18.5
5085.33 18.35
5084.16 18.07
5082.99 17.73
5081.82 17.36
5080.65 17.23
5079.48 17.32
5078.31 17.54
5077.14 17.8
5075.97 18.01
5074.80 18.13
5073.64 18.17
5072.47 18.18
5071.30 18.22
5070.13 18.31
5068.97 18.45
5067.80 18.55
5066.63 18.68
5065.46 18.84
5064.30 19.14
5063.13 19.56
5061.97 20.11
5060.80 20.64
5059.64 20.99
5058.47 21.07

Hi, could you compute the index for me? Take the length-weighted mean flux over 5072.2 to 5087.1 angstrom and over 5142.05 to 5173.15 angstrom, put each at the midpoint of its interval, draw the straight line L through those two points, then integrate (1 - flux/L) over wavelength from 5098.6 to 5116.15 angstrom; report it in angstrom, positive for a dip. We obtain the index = -0.7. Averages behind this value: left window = 17.9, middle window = 18.6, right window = 17.7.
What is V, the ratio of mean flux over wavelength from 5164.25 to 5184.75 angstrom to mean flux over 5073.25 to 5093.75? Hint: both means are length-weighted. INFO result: 0.8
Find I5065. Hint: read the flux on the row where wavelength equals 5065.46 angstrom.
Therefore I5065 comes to 18.84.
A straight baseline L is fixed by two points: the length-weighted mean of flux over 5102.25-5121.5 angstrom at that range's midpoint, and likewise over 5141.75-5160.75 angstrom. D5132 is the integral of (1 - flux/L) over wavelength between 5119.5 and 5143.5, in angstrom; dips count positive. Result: 0.42 angstrom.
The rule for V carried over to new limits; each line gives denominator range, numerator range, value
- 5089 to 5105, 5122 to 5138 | 1.04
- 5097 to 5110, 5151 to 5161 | 1.10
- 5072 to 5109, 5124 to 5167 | 1.04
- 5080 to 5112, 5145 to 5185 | 0.90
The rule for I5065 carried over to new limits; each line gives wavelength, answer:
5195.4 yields 21.98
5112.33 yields 20.34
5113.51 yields 21.01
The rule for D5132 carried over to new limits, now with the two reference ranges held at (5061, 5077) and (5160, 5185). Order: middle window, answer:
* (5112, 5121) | -2.5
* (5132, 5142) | -1.5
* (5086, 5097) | -0.7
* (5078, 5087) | 0.2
